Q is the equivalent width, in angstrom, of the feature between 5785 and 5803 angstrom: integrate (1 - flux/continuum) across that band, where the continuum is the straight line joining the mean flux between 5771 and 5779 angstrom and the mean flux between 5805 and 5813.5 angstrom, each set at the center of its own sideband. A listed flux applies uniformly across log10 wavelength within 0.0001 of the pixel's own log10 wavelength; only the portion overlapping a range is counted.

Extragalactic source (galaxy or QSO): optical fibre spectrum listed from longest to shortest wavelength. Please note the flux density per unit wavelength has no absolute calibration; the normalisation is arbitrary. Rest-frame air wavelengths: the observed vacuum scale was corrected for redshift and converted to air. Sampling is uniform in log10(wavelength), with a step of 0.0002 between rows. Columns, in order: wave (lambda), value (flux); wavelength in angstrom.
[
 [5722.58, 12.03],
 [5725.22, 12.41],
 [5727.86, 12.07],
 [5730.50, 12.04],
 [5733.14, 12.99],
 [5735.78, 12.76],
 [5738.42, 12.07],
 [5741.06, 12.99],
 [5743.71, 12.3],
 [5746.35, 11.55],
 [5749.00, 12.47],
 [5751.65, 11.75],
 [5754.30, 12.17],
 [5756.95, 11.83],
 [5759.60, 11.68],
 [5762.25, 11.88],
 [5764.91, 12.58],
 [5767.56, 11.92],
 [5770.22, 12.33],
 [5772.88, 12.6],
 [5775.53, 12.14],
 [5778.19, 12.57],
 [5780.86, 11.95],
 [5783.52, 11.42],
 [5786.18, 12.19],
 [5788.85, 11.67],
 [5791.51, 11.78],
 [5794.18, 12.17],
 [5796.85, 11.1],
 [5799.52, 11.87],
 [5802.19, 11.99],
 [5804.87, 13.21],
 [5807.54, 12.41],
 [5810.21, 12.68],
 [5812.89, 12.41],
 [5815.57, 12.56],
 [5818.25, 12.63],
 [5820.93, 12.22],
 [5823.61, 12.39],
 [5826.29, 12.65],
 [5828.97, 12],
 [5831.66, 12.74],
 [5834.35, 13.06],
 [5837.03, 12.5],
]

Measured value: 1.0 angstrom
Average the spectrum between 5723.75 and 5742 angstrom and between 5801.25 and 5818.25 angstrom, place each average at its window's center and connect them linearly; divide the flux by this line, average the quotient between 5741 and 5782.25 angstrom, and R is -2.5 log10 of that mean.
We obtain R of 0.03 mag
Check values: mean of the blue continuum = 12.5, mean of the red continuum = 12.6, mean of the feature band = 12.1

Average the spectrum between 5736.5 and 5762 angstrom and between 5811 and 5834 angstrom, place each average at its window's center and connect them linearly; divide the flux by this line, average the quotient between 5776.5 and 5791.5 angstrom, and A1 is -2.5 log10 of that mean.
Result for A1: 0.030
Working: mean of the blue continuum 12.1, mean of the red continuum 12.5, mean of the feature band 11.9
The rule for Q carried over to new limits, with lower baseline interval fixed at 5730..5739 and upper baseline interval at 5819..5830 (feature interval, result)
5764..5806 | 1.2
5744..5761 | 0.8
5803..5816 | -0.3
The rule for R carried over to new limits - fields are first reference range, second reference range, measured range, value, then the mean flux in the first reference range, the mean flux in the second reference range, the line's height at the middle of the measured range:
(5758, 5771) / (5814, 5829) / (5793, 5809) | 0.02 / 12.1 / 12.4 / 12.3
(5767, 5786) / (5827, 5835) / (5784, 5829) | 0.01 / 12.1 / 12.6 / 12.4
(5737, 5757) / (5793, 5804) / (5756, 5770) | 0.00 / 12.2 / 11.8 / 12.1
